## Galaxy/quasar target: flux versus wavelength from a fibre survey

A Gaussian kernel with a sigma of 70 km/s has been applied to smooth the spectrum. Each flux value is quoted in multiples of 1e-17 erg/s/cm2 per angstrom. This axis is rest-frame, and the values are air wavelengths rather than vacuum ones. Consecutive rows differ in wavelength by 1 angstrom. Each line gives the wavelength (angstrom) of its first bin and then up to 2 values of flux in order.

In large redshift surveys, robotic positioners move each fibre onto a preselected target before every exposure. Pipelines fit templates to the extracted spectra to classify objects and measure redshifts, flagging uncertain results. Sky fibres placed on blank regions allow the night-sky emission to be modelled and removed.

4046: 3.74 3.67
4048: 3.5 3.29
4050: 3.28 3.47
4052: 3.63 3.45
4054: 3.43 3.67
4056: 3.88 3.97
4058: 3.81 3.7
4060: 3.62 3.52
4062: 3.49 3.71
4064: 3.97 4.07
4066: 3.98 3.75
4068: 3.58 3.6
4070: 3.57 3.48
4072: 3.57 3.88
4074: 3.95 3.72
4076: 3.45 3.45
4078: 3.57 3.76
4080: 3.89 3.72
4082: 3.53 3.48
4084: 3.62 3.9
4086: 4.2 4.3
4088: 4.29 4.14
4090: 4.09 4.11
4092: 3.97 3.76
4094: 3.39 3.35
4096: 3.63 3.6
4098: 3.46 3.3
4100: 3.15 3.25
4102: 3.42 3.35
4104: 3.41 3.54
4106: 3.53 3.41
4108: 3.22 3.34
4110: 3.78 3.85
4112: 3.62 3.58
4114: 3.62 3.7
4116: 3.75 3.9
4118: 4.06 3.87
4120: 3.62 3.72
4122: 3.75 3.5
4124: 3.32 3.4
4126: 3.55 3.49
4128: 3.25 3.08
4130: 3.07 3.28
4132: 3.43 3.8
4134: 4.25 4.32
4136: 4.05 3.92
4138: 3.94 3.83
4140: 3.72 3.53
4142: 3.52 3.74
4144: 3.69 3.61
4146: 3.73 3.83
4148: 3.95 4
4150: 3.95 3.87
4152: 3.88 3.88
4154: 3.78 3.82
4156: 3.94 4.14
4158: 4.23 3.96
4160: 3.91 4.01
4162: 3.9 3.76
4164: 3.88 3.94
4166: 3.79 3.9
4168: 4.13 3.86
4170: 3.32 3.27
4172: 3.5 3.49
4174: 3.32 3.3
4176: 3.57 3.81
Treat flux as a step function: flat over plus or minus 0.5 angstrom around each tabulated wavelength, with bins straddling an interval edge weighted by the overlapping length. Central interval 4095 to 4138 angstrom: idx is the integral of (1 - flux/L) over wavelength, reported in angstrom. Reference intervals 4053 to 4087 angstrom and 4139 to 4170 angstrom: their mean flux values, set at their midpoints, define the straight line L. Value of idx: 2.4 angstrom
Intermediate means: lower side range 3.72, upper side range 3.85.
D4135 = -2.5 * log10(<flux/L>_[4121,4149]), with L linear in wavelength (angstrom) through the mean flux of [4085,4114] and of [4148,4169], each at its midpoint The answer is 0.05 mag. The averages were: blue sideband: 3.65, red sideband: 3.93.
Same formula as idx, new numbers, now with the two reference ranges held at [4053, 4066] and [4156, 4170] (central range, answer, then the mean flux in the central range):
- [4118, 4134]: 1.4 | 3.52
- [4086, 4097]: -0.3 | 3.9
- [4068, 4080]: 0.4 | 3.64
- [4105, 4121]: 0.8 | 3.66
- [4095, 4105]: 1.1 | 3.4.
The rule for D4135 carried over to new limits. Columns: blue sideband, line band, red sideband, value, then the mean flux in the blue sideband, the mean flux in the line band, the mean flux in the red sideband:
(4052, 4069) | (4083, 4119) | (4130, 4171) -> 0.03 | 3.72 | 3.67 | 3.83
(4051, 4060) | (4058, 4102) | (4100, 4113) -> -0.04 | 3.68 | 3.71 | 3.47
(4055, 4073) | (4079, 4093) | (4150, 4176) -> -0.05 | 3.72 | 3.93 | 3.79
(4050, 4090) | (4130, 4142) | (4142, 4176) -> 0.00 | 3.74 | 3.78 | 3.79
